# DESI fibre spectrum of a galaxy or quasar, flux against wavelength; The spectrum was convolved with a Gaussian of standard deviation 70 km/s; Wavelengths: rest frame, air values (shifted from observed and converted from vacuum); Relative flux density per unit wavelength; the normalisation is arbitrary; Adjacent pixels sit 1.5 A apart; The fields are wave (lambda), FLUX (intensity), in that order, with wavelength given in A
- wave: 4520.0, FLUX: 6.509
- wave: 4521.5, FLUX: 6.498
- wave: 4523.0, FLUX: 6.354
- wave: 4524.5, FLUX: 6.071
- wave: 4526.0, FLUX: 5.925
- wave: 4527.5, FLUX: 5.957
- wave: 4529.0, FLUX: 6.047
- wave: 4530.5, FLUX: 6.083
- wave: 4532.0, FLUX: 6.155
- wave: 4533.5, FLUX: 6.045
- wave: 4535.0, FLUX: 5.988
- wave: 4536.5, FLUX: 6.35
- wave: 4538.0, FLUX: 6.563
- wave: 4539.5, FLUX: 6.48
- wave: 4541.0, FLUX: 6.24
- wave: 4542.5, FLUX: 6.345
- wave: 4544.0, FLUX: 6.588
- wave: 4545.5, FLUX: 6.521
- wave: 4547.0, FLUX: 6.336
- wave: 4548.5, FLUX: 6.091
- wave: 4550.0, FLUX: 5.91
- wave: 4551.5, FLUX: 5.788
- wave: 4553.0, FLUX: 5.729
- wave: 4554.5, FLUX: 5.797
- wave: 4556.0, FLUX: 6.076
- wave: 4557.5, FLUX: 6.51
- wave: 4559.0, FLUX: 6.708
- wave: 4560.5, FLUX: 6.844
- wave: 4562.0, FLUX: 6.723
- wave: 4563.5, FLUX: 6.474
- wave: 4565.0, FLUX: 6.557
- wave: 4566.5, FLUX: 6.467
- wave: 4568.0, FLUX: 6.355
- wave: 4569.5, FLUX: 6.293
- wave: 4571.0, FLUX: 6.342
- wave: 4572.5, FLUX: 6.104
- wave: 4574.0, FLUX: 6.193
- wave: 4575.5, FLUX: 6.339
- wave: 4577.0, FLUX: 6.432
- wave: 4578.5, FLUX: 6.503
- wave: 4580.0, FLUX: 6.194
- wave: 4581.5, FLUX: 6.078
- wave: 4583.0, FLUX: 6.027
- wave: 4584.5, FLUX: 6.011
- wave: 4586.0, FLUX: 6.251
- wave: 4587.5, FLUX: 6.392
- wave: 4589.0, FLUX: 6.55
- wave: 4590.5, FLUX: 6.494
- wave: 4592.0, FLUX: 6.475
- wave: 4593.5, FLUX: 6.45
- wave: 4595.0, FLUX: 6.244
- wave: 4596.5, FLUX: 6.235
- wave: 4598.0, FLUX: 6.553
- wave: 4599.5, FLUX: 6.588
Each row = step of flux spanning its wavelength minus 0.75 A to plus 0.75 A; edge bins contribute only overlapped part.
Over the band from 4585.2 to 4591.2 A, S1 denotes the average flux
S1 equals 6.42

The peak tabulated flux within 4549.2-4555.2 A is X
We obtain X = 5.91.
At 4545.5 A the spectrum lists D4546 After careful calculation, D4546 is 6.521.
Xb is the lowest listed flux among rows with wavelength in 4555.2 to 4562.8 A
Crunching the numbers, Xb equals 6.076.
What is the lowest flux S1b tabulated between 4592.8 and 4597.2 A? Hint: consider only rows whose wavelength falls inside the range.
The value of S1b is 6.235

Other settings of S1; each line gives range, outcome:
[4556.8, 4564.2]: 6.65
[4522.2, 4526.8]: 6.12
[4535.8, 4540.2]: 6.47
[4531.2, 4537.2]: 6.13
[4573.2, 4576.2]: 6.26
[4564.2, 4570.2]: 6.42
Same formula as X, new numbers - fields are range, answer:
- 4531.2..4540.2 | 6.563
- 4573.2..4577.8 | 6.432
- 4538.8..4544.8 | 6.588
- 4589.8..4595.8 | 6.494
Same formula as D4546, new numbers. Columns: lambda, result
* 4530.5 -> 6.083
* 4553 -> 5.729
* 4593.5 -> 6.45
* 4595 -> 6.244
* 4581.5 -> 6.078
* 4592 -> 6.475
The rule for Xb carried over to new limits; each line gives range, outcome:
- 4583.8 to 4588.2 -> 6.011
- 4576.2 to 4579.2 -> 6.432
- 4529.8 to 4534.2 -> 6.045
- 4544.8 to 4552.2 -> 5.788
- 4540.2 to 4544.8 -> 6.24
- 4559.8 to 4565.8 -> 6.474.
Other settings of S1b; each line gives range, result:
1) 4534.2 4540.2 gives 5.988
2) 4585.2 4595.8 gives 6.244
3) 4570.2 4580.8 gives 6.104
